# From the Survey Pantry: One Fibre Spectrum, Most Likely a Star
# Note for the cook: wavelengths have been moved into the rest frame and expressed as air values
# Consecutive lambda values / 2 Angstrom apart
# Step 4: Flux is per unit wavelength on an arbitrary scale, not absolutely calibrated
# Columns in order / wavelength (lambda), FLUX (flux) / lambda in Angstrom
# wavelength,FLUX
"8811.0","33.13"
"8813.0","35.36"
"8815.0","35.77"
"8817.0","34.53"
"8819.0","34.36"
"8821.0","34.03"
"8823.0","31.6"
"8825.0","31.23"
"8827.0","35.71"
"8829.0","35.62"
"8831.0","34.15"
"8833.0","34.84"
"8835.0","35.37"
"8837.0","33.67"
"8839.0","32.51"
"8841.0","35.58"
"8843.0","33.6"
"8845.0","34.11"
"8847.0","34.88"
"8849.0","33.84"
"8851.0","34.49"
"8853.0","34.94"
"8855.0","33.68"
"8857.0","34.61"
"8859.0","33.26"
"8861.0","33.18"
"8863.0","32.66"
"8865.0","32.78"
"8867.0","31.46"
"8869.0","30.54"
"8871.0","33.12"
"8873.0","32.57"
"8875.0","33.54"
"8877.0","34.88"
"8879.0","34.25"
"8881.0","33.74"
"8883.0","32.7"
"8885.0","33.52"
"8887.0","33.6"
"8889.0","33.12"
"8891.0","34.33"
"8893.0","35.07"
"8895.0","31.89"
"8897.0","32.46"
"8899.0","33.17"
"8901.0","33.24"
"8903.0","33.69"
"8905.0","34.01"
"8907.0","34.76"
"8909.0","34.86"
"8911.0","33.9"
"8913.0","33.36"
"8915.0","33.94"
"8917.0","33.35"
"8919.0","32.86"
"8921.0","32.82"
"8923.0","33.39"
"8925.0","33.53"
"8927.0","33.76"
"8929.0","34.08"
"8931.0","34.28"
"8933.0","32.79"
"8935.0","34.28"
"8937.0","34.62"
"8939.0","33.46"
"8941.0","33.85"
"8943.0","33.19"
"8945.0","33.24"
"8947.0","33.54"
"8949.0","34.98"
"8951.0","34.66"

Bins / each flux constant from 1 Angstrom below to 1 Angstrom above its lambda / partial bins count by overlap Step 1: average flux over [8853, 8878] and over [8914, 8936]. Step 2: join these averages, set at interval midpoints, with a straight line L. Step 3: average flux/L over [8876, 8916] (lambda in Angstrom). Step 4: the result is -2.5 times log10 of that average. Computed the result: -0.01 mag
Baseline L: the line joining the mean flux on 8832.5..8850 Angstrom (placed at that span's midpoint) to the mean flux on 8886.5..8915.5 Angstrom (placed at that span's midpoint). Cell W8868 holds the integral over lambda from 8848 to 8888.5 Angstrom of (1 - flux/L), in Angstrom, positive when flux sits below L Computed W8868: 0.8 Angstrom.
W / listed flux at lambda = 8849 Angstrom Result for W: 33.84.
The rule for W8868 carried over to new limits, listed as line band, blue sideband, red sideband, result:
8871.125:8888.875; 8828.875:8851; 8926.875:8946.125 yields 0.3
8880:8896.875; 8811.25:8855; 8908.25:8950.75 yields 0.3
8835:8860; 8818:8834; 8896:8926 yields -0.2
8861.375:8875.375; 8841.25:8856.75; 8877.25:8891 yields 0.6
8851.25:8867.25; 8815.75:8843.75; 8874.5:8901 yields 0.2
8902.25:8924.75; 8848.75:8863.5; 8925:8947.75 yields 0.0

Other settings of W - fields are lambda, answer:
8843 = 33.6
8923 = 33.39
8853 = 34.94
